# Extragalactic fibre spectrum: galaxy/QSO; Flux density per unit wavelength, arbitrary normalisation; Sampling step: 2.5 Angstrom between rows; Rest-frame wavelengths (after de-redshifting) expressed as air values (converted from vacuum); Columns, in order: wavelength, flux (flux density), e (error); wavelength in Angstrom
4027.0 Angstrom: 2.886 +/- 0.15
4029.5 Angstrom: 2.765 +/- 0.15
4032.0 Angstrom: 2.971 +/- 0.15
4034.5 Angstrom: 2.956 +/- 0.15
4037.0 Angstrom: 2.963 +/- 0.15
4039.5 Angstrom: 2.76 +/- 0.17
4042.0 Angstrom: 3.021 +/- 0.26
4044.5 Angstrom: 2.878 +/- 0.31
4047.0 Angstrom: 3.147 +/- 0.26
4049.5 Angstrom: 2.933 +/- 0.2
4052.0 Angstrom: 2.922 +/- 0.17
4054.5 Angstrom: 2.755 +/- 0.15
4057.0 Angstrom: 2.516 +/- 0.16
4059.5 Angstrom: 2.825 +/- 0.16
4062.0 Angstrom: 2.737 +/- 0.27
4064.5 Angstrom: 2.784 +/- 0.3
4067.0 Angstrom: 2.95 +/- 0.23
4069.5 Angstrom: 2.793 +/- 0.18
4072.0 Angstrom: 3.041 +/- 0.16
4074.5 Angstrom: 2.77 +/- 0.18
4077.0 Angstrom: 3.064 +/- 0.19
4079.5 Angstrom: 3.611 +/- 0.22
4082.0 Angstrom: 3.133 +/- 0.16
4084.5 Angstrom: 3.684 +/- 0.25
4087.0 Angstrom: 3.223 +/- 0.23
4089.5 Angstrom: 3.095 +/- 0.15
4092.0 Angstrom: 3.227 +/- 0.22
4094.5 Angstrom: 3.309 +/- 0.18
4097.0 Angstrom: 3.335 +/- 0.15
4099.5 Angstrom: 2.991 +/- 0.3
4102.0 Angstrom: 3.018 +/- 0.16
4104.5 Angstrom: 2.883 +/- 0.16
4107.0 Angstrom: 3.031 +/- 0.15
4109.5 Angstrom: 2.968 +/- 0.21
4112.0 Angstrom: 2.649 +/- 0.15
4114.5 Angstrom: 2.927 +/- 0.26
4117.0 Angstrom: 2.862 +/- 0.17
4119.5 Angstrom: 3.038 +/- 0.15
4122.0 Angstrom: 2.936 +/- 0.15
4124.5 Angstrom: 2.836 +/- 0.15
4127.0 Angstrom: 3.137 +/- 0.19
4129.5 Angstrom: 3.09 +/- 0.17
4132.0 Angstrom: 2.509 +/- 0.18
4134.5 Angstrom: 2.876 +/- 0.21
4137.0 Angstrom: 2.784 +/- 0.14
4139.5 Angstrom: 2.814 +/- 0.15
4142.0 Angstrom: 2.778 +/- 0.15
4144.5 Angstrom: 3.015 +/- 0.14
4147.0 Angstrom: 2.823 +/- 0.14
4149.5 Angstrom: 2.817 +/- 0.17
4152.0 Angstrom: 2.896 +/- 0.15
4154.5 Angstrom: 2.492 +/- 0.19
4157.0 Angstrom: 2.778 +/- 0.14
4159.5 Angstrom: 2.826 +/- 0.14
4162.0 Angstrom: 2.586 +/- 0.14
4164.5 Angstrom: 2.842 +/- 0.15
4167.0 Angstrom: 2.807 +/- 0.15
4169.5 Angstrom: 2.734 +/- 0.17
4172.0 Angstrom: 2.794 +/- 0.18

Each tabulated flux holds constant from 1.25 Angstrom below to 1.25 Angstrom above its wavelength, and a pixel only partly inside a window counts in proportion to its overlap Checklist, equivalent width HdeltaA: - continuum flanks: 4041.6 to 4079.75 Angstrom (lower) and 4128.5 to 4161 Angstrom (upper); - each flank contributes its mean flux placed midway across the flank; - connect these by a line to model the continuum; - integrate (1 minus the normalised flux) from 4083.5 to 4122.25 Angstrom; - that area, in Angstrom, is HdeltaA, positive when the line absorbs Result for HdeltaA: -3.0 Angstrom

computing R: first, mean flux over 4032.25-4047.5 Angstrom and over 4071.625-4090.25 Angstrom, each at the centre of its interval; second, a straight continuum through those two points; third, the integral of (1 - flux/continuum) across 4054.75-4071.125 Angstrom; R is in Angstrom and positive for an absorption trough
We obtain 1.71 Angstrom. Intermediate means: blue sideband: 2.95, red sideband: 3.21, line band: 2.77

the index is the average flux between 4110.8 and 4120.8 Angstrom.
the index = 2.87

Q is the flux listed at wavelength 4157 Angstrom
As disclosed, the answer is 2.778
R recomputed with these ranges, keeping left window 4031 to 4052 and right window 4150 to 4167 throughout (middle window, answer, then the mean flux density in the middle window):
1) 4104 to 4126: -0.66 Angstrom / 2.91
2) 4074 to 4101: -3.41 Angstrom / 3.23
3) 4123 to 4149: -0.75 Angstrom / 2.87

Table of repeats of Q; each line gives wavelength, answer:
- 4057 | 2.516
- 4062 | 2.737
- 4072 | 3.041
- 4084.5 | 3.684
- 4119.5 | 3.038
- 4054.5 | 2.755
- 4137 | 2.784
